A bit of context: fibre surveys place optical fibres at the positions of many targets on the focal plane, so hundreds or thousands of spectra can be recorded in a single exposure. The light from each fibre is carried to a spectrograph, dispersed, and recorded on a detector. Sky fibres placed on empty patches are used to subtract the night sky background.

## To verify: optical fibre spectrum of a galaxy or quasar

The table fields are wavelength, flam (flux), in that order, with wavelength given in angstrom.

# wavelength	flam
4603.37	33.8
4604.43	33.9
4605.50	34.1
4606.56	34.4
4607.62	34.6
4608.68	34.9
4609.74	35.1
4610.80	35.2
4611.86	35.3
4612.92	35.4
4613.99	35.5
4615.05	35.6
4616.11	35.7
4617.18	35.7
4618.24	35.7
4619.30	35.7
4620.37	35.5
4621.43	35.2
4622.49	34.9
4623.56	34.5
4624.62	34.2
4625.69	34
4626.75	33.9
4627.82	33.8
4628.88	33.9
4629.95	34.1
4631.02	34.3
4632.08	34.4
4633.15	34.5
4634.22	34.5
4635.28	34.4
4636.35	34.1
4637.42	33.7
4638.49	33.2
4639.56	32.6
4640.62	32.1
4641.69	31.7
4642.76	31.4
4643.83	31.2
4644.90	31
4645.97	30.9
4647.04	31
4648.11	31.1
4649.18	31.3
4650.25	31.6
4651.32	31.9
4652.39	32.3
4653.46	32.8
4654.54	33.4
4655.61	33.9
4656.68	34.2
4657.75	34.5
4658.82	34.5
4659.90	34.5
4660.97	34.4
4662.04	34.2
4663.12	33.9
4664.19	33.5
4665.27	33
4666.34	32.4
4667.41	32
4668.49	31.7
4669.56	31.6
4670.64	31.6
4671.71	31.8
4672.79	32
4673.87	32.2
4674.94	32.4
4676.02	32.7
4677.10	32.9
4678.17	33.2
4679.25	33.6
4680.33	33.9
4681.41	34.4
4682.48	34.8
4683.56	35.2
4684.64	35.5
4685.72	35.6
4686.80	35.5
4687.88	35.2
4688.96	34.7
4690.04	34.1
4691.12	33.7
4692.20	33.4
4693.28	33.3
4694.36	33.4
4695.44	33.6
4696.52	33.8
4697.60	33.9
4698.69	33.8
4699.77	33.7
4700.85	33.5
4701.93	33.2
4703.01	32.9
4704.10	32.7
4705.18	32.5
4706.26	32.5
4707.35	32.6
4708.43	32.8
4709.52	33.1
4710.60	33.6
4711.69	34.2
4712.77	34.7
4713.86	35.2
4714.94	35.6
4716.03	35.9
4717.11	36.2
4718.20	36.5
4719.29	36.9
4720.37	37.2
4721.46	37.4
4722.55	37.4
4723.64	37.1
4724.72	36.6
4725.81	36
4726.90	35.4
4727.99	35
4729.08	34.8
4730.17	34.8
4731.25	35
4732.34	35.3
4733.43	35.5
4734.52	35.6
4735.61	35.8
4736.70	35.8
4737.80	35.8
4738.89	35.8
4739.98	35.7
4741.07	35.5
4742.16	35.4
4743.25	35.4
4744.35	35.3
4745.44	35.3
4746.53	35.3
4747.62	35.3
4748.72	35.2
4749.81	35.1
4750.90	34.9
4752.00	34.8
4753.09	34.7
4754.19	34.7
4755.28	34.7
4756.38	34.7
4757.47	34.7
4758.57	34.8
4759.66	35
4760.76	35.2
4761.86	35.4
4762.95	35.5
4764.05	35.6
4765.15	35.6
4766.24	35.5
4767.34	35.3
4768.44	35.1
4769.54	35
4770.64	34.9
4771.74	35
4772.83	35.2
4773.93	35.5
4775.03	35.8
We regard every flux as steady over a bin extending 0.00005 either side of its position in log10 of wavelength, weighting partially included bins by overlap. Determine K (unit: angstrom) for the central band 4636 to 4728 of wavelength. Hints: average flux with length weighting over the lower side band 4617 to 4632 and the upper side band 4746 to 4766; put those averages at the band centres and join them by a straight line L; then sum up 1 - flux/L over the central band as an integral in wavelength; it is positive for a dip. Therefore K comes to 3.1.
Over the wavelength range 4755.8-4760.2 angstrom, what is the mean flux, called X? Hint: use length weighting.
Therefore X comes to 34.8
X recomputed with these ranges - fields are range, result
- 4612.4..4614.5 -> 35.3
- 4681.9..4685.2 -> 35.2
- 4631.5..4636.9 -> 34.4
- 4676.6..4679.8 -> 33.3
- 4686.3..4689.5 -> 35.1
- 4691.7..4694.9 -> 33.4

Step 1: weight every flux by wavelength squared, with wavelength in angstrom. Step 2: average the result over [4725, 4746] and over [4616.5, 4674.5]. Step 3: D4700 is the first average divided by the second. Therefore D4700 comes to 1.11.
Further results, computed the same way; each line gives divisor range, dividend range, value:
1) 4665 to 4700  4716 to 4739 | 1.10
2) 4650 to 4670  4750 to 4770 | 1.10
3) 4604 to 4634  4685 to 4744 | 1.04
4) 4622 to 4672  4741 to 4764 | 1.11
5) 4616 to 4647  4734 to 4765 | 1.10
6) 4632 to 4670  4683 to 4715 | 1.05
